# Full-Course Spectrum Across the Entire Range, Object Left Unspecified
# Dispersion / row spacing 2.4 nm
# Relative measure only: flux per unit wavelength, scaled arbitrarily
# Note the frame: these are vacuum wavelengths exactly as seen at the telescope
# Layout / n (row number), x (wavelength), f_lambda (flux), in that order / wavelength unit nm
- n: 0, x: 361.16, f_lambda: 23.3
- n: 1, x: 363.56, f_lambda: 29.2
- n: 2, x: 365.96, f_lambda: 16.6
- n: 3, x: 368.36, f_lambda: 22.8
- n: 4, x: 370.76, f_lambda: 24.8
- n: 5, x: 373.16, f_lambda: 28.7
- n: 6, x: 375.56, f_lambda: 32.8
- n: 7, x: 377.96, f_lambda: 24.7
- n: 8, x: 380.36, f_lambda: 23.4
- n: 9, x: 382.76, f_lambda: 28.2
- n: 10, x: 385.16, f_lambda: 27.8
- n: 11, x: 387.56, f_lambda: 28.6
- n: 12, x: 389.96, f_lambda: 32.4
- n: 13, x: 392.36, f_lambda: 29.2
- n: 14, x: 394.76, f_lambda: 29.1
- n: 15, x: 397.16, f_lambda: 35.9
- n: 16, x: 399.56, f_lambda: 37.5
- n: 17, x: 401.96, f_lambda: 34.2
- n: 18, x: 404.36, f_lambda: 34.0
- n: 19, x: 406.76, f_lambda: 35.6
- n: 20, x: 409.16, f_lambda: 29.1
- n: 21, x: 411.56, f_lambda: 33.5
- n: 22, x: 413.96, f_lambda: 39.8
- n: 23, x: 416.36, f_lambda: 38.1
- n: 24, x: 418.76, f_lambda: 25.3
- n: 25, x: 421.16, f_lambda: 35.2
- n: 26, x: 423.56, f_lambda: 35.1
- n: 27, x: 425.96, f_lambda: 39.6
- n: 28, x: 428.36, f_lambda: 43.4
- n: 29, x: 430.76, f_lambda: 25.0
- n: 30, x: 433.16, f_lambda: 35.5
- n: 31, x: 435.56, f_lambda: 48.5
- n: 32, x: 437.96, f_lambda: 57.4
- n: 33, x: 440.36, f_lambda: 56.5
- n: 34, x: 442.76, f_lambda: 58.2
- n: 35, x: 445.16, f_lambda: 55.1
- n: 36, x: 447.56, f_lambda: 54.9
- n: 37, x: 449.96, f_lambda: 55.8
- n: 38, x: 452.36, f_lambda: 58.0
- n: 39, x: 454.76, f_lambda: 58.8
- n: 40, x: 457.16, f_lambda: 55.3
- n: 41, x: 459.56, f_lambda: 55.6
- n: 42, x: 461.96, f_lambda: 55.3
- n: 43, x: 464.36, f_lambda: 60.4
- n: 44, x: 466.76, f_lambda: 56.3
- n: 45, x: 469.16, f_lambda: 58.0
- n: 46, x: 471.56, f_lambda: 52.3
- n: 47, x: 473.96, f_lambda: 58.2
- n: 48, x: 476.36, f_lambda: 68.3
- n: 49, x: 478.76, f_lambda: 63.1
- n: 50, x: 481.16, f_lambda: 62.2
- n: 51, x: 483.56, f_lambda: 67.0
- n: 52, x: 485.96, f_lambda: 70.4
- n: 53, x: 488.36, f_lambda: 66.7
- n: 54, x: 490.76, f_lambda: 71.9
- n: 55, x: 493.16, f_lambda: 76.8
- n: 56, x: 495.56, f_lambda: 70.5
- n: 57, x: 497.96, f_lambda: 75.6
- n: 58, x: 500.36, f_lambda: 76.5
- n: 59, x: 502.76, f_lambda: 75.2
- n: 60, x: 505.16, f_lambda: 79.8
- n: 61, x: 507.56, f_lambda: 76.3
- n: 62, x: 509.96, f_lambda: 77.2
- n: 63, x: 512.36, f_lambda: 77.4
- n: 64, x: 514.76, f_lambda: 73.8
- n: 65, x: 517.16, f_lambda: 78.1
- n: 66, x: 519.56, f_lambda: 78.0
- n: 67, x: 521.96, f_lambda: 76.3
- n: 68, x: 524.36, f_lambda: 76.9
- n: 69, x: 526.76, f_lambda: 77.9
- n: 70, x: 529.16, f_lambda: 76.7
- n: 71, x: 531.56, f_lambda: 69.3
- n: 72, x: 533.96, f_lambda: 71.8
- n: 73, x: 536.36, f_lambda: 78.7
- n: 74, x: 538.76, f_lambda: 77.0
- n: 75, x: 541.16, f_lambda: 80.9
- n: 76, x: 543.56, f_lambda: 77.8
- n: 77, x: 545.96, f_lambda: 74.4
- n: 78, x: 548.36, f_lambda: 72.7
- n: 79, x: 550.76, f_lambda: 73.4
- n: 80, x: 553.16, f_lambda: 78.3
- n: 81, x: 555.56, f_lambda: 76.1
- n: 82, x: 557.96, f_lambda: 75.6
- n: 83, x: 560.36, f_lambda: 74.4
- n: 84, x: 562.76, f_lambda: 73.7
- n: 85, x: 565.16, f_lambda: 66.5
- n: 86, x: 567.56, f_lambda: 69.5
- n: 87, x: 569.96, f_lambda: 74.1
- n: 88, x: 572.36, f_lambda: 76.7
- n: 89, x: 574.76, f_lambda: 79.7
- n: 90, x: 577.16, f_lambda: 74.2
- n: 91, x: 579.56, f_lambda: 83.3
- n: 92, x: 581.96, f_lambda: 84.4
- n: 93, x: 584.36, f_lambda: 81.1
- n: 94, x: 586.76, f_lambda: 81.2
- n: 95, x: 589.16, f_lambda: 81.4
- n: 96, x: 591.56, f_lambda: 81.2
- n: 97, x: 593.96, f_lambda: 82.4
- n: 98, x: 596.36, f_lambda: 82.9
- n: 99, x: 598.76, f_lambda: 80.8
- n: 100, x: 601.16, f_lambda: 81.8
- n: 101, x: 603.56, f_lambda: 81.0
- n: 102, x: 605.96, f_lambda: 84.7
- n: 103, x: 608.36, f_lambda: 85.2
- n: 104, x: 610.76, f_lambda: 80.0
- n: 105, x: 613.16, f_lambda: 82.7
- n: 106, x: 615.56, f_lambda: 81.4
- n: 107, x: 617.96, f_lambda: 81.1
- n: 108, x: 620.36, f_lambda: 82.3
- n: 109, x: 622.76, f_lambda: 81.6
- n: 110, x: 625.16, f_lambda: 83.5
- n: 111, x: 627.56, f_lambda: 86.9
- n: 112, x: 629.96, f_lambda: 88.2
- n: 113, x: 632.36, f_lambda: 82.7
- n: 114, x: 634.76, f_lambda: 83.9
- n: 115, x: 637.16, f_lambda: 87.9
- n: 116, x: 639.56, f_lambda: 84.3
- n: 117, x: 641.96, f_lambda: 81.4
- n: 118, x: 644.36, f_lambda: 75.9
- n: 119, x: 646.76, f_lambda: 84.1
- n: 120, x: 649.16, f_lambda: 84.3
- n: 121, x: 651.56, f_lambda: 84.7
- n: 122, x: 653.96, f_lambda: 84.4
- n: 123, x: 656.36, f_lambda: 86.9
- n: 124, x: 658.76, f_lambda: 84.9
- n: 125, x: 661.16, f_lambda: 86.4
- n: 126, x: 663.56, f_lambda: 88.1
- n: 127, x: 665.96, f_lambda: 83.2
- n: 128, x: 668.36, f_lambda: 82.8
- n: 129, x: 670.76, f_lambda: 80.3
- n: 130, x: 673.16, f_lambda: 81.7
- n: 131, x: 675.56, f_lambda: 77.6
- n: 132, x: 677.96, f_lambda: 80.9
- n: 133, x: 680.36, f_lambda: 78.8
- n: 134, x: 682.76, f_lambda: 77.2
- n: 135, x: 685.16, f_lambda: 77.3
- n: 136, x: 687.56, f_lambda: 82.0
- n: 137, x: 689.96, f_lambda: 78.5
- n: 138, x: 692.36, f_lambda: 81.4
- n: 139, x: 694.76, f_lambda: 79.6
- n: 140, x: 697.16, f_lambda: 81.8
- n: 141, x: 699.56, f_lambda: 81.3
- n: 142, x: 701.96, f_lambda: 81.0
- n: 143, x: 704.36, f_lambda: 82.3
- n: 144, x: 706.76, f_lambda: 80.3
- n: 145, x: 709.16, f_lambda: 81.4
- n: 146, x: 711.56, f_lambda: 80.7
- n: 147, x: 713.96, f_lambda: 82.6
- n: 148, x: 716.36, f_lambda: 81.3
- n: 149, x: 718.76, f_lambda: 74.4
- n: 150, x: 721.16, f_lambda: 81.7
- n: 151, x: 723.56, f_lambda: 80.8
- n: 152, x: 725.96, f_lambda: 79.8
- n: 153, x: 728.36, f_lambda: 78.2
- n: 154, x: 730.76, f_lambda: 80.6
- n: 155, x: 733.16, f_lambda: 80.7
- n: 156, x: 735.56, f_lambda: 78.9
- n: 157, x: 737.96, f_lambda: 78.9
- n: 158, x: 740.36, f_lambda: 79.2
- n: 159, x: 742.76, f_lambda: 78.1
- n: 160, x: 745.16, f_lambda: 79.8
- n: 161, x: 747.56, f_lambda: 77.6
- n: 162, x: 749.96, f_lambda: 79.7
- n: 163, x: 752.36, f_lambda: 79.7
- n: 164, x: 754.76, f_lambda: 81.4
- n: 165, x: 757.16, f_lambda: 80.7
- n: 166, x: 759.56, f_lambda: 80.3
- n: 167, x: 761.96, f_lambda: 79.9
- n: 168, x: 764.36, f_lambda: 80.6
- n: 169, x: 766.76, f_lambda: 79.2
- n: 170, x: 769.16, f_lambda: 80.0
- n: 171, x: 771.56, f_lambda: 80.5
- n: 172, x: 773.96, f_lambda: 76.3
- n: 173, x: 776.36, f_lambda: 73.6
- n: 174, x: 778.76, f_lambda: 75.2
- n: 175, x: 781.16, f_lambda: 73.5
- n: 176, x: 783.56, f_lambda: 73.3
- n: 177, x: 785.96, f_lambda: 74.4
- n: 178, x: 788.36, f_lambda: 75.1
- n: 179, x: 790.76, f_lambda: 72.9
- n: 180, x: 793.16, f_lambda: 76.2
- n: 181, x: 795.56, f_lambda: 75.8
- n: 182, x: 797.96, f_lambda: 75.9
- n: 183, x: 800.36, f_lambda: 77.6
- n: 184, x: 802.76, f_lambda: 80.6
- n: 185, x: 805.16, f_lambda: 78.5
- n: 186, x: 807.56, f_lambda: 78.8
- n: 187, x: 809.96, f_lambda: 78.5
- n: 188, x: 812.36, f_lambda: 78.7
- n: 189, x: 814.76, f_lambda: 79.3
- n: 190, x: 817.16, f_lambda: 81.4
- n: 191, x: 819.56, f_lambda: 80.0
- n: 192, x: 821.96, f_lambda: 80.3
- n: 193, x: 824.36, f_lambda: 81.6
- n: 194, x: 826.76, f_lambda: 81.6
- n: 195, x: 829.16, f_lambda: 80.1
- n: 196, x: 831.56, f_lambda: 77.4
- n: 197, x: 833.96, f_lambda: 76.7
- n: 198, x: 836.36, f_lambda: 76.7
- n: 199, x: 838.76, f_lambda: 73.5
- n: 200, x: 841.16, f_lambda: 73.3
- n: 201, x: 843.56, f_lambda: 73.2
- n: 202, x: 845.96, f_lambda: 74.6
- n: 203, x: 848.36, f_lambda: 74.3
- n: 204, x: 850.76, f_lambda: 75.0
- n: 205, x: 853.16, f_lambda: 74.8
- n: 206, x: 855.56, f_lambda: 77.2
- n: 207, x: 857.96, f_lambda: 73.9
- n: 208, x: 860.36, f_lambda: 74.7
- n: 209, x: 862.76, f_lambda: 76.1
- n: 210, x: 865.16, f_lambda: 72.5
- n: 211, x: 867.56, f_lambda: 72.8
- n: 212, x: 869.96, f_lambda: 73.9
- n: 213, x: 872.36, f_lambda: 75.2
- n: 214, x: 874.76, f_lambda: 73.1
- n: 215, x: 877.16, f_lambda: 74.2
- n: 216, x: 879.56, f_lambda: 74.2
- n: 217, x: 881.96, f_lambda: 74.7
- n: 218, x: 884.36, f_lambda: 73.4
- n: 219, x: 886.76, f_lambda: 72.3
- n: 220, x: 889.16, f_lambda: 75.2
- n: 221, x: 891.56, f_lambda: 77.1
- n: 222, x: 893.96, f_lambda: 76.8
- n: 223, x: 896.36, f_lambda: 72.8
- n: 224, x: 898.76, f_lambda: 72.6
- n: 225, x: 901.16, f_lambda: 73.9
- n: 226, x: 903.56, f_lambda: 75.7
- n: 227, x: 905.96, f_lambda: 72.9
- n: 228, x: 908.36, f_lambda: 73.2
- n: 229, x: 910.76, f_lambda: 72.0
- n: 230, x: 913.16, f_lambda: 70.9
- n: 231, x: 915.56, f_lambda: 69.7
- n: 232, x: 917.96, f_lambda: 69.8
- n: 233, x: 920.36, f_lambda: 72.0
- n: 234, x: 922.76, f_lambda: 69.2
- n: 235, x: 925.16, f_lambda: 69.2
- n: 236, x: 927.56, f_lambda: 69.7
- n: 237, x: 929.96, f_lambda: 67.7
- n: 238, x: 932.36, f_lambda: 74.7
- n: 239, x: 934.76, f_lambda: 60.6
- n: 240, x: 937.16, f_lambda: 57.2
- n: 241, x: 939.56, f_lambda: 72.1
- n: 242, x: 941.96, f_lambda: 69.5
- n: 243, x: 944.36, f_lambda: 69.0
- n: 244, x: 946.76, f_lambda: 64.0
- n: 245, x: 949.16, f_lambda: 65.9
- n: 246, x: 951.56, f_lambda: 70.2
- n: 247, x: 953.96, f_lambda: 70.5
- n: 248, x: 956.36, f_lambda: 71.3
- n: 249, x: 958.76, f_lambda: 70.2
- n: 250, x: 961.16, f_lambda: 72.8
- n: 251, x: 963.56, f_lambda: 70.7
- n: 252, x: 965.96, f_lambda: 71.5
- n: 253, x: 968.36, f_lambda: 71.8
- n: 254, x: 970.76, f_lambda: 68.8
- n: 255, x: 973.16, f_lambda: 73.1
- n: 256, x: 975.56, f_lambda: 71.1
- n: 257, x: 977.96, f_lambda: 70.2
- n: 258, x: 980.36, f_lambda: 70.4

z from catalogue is 0.094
